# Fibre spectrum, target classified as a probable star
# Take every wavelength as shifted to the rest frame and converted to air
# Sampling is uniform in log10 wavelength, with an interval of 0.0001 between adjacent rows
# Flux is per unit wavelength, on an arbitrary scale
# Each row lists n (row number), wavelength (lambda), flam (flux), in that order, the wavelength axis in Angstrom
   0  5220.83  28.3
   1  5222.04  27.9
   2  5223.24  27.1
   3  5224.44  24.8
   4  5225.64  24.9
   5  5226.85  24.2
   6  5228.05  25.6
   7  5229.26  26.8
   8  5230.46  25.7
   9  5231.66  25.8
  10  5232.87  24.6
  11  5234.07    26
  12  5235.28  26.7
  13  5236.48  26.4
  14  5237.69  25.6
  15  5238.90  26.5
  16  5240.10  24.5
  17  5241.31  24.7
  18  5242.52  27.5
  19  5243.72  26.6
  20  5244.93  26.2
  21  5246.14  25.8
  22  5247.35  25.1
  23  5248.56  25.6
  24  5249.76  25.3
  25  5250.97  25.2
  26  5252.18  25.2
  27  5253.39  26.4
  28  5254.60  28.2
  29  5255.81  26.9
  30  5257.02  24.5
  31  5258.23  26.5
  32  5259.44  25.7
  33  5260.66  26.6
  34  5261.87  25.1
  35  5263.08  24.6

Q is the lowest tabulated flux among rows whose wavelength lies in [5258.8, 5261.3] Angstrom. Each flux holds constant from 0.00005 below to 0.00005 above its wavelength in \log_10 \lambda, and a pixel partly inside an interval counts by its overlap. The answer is 25.7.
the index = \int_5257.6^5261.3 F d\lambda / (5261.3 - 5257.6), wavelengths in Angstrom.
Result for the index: 26.2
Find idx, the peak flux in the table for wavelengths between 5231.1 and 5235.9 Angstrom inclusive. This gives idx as 26.7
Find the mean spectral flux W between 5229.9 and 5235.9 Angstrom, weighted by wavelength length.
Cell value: 25.8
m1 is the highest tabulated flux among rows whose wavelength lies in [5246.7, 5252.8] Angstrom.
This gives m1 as 25.6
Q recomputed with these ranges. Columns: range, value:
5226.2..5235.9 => 24.2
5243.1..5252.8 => 25.1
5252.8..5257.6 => 24.5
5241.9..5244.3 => 26.6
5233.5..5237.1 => 26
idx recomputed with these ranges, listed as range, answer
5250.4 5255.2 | 28.2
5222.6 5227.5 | 27.1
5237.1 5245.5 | 27.5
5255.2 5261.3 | 26.9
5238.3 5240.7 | 26.5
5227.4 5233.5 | 26.8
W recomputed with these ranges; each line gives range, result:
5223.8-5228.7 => 24.9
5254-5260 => 26.4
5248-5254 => 25.6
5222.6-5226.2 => 25.7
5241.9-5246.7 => 26.5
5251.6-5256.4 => 26.7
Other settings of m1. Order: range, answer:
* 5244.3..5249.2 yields 26.2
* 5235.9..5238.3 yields 26.4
